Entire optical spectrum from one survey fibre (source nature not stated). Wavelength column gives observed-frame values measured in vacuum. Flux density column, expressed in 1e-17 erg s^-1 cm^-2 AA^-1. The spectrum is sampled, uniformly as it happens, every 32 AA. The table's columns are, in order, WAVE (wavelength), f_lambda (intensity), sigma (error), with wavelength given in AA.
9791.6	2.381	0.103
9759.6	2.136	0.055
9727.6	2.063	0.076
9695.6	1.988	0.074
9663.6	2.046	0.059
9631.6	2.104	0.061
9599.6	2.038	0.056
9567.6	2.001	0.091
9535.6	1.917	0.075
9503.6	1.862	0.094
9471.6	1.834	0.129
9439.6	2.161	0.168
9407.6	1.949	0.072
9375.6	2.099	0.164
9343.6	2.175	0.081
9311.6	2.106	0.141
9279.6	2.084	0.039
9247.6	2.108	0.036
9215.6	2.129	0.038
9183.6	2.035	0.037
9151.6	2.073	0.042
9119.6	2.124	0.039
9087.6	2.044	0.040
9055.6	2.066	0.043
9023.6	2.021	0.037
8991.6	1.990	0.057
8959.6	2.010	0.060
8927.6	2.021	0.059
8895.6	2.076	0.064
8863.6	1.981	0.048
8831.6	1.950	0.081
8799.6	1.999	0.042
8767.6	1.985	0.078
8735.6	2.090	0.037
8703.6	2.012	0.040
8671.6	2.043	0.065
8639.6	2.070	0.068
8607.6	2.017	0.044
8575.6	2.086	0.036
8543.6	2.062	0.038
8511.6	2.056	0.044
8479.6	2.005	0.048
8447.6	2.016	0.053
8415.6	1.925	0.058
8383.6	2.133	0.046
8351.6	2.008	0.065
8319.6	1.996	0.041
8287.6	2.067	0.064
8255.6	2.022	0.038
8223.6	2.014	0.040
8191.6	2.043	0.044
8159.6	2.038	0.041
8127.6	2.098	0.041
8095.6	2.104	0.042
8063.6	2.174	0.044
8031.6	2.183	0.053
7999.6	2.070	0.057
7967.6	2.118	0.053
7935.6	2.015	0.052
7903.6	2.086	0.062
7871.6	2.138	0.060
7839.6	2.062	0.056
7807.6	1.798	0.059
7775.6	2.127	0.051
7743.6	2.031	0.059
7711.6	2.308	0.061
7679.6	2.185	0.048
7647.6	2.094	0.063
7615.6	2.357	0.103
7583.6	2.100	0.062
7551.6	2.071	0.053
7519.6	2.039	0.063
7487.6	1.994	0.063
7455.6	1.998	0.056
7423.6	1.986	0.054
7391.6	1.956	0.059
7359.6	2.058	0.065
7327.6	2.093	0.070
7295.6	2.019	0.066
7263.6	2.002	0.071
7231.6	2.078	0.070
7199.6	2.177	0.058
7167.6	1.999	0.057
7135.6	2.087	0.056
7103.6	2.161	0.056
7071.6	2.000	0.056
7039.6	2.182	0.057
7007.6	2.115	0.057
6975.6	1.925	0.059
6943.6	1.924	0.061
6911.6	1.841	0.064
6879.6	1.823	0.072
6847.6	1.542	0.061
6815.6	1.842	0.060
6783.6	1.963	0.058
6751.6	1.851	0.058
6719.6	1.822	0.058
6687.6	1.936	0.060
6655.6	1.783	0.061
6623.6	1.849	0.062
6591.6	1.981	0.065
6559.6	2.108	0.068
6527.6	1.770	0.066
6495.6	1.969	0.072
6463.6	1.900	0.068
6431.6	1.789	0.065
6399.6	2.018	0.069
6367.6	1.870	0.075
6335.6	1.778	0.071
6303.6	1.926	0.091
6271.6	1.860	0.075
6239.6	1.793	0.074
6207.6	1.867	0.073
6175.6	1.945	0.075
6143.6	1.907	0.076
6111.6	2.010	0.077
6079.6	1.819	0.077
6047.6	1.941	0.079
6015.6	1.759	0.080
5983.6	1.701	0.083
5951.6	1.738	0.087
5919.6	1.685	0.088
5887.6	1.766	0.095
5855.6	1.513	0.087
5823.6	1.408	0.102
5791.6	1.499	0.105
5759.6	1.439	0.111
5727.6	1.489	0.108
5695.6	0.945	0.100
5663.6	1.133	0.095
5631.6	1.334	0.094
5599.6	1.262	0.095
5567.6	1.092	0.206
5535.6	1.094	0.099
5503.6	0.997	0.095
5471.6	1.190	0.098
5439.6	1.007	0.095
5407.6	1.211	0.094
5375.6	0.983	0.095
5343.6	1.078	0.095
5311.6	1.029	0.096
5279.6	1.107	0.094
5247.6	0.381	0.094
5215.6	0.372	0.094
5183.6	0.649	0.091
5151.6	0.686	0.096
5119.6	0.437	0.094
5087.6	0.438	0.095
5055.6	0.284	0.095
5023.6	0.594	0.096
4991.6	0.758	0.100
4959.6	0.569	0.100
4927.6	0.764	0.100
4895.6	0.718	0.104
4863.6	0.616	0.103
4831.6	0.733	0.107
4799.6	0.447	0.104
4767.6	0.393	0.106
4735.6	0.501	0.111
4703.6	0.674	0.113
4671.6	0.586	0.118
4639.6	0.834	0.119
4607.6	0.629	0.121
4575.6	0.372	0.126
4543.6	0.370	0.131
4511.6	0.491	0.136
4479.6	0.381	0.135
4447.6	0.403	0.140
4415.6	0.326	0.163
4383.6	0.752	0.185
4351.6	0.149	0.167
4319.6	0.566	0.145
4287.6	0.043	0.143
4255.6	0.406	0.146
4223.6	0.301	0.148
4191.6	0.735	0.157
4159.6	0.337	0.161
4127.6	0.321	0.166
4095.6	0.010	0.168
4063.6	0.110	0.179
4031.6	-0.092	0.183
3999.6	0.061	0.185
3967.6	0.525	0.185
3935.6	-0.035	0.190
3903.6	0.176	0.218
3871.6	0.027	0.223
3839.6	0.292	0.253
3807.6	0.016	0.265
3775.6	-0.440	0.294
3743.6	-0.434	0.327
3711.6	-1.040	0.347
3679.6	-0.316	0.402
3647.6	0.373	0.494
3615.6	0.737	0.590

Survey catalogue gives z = 0.32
